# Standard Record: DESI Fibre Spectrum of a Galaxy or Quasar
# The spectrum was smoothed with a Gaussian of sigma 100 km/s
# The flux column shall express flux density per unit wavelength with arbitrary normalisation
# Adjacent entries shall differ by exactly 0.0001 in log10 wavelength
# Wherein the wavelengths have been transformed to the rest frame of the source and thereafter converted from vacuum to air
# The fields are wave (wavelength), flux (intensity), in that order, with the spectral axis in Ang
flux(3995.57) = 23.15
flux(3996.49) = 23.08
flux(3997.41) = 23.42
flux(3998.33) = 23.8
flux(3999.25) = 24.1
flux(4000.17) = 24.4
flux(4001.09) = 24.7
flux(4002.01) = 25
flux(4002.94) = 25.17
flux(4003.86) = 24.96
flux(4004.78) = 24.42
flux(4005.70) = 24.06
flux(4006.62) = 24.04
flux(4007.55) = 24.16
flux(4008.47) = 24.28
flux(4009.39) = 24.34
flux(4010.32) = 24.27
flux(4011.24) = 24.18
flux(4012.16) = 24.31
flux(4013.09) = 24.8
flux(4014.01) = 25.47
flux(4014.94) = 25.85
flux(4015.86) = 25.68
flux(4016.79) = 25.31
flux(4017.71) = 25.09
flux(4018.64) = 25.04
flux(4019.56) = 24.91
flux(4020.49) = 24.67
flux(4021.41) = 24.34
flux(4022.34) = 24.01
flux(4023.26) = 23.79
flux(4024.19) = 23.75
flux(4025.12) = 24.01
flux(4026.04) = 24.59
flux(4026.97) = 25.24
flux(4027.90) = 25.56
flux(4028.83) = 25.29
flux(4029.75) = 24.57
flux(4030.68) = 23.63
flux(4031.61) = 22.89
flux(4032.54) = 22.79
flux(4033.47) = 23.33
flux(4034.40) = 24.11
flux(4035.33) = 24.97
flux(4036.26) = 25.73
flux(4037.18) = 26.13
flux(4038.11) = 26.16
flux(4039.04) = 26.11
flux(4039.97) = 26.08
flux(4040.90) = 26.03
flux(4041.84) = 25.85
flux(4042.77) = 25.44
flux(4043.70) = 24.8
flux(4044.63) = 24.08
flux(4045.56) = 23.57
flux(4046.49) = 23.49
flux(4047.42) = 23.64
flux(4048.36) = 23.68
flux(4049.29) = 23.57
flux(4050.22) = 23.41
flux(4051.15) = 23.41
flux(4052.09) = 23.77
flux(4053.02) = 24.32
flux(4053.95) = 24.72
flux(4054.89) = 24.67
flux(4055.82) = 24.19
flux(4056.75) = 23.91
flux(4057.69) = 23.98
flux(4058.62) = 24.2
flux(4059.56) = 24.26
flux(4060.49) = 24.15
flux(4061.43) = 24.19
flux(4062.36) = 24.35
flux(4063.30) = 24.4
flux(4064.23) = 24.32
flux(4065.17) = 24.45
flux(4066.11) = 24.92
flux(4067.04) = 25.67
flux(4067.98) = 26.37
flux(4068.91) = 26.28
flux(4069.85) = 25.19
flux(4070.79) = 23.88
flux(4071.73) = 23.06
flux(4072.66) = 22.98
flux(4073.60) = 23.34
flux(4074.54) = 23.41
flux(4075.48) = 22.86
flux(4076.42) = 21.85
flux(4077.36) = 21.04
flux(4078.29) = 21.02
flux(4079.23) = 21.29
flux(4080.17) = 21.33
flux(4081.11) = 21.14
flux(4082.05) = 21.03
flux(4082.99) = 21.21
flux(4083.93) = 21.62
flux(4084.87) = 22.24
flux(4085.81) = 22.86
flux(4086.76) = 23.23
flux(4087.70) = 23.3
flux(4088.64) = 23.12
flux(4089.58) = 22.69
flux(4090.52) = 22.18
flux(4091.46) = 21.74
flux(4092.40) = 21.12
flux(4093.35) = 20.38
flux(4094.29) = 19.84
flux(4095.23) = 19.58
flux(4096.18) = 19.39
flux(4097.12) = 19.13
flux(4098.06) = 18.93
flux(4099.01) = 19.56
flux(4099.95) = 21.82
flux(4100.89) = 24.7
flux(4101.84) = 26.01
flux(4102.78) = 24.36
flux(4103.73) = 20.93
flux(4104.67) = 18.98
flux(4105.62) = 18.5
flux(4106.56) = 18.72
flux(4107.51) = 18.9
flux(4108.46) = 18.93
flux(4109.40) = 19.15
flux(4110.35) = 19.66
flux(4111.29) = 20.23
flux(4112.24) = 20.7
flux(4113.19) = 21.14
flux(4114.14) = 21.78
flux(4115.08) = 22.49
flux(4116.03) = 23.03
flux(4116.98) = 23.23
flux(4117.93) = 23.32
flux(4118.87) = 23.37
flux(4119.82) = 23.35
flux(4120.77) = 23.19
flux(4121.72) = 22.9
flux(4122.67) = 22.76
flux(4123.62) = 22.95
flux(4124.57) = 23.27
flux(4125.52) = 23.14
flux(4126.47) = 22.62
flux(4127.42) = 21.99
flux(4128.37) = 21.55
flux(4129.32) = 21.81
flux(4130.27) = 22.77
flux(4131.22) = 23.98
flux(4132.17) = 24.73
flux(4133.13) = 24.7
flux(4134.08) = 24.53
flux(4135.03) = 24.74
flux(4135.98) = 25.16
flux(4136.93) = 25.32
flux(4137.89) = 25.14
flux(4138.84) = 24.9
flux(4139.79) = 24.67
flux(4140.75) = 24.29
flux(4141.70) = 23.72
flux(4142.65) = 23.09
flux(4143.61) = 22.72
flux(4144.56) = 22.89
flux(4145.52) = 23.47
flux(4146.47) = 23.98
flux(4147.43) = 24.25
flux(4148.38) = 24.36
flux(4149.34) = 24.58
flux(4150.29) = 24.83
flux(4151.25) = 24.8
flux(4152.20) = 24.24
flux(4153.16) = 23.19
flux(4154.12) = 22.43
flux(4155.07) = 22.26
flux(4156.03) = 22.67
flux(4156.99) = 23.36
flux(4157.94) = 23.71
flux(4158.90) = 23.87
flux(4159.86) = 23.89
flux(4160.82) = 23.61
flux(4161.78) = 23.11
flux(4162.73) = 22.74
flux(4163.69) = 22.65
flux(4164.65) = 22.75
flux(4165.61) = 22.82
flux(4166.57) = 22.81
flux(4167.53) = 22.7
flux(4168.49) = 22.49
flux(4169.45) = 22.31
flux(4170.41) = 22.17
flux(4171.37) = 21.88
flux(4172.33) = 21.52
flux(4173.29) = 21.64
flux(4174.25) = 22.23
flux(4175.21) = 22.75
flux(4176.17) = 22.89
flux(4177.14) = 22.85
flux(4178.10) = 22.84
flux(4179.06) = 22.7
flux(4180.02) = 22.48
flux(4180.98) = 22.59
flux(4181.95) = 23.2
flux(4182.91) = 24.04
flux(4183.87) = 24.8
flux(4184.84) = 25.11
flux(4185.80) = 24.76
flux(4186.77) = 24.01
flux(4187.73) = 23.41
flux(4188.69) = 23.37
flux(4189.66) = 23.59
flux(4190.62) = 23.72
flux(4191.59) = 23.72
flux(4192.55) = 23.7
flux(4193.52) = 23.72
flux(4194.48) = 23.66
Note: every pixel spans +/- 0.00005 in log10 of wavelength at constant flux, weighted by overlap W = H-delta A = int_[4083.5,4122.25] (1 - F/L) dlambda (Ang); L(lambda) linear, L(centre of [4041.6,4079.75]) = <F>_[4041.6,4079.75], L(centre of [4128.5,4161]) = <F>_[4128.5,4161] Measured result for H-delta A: 3.9 Ang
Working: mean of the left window 23.9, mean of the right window 23.9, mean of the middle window 21.5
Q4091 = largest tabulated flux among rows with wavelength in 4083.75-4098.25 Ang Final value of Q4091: 23.3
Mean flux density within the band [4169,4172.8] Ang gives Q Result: 22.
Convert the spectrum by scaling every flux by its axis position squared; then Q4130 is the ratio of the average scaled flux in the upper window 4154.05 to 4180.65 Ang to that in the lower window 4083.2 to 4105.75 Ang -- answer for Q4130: 1.09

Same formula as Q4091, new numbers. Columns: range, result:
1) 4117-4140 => 25.32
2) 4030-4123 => 26.37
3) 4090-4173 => 26.01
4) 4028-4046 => 26.16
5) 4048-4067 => 24.92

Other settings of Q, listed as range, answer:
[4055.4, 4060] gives 24.1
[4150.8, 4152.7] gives 24.5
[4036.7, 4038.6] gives 26.3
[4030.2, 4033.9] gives 23.1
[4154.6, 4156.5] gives 22.4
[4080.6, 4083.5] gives 21.1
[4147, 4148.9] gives 24.3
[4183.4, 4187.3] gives 24.6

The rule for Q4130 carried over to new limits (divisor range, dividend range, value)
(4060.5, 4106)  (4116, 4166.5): 1.08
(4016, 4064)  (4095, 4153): 0.96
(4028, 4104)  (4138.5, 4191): 1.05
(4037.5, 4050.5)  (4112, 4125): 0.95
